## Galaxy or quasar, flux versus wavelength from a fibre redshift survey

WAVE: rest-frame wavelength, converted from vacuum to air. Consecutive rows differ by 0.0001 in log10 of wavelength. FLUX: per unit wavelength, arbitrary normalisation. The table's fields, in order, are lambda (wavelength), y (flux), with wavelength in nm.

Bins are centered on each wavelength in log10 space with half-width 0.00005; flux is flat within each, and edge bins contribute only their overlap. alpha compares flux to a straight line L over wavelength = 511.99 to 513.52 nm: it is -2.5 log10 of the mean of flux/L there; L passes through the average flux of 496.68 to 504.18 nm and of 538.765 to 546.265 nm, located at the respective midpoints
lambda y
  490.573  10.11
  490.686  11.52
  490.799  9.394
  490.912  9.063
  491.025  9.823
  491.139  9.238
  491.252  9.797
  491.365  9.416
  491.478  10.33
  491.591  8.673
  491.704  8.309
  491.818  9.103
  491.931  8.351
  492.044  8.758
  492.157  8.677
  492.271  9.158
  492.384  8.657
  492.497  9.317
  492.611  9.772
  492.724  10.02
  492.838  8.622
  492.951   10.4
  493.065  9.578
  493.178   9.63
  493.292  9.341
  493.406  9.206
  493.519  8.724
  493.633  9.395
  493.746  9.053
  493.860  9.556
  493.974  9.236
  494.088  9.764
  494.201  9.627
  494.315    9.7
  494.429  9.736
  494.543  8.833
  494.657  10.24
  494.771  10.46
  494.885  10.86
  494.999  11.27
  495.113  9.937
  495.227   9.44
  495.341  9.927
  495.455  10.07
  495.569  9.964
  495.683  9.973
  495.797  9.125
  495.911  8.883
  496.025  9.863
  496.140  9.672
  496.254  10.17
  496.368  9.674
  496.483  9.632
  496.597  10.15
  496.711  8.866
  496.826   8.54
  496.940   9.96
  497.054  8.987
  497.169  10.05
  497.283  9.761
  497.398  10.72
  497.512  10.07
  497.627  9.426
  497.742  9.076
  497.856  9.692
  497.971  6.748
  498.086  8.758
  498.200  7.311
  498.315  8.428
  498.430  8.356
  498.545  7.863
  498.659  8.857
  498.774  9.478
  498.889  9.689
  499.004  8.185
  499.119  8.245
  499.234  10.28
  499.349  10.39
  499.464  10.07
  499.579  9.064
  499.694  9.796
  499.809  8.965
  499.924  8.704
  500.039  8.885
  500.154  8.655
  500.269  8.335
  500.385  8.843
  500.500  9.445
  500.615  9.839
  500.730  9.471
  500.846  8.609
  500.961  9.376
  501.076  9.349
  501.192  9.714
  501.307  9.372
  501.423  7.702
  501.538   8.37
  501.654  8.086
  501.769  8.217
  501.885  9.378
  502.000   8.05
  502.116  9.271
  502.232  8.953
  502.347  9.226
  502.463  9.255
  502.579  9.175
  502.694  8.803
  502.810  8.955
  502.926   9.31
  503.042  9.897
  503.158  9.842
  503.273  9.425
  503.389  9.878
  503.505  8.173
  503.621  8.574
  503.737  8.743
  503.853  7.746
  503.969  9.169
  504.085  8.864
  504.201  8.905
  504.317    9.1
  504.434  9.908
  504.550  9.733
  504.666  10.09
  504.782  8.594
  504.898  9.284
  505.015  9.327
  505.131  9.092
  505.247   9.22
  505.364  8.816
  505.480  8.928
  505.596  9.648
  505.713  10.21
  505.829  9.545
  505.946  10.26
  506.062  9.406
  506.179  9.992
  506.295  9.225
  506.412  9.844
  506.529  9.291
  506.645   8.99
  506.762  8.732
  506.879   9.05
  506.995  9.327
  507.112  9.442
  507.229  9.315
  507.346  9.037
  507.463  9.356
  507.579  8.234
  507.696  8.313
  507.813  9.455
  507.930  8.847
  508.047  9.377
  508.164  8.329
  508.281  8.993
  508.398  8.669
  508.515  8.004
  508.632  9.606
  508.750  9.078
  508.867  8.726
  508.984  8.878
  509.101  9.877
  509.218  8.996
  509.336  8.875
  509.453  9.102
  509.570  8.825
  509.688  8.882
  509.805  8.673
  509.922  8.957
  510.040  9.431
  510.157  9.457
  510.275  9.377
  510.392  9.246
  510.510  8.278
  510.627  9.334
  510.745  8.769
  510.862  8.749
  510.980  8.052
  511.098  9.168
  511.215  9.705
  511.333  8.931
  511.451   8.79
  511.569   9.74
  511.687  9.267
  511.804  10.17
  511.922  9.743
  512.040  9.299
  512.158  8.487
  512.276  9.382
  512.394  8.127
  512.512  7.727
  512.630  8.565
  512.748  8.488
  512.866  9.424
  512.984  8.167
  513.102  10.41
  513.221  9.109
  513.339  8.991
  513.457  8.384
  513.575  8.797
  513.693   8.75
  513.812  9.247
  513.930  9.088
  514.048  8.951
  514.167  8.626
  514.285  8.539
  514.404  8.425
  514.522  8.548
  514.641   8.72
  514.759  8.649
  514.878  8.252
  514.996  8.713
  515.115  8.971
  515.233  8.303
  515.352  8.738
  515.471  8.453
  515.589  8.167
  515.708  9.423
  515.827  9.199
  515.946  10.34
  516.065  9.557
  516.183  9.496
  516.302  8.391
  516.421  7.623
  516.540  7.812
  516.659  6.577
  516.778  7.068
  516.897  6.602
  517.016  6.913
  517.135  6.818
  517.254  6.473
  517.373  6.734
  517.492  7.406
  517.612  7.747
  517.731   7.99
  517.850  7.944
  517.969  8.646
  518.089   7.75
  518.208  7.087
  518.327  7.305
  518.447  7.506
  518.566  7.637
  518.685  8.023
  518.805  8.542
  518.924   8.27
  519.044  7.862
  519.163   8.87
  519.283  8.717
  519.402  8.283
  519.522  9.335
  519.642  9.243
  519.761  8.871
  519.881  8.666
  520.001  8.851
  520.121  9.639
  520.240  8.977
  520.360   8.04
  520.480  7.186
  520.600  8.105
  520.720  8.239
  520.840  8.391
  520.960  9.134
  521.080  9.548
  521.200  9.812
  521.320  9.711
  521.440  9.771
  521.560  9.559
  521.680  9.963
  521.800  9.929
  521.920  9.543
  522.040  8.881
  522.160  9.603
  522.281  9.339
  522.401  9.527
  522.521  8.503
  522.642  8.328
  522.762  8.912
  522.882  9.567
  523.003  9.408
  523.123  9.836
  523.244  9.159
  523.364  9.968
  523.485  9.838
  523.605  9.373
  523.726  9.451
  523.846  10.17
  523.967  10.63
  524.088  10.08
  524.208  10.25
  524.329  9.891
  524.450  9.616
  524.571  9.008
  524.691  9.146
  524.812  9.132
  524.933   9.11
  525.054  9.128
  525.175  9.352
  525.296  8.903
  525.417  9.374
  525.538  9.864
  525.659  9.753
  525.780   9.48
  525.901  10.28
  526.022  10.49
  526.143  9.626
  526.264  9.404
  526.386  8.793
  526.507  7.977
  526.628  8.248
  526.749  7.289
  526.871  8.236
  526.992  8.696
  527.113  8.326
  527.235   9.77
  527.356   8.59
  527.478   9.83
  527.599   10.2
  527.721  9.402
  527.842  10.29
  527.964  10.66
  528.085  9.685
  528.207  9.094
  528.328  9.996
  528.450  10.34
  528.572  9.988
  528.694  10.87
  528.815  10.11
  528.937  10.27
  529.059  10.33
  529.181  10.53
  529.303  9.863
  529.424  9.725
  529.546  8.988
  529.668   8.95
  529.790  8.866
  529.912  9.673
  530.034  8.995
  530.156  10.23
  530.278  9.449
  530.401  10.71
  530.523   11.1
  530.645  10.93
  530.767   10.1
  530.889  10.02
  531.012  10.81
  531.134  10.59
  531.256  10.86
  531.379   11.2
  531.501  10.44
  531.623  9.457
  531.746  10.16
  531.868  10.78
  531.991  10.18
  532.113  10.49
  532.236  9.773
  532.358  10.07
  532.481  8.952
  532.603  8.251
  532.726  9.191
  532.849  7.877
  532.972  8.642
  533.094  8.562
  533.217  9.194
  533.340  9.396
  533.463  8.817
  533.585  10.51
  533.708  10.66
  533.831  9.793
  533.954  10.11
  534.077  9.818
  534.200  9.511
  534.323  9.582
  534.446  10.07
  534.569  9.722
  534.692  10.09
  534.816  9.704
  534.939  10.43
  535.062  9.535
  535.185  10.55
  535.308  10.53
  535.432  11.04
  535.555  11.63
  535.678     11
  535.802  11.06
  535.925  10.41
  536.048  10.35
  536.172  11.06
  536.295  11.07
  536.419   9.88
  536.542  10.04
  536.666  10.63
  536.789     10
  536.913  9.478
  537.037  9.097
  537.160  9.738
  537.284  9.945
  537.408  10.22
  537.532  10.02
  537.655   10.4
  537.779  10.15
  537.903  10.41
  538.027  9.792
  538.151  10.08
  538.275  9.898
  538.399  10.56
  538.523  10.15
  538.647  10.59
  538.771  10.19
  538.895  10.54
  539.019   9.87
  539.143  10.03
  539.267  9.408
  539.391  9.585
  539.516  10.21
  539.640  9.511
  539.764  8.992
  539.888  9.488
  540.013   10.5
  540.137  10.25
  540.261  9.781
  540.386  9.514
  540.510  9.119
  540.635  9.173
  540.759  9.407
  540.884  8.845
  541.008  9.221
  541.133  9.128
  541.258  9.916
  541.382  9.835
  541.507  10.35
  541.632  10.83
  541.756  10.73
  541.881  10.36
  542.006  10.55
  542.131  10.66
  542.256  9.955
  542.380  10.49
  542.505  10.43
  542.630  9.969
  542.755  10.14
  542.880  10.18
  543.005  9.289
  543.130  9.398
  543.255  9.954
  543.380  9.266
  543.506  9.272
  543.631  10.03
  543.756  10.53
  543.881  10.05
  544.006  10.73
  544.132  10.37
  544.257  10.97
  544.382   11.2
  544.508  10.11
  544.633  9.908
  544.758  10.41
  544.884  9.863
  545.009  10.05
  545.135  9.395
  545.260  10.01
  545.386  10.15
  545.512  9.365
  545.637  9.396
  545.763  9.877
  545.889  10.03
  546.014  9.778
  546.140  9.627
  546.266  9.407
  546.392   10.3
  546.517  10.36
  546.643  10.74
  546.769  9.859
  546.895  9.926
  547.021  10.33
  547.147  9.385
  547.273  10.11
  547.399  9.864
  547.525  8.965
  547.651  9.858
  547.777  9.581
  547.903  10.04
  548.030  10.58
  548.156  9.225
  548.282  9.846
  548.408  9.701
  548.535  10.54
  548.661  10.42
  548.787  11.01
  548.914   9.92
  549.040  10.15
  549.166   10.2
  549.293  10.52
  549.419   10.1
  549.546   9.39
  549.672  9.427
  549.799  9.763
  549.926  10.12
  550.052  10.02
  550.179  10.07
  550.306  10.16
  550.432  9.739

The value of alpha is 0.06 mag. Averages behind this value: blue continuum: 9.03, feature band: 8.81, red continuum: 9.93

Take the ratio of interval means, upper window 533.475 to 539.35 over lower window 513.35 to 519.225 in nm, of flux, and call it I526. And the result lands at 1.2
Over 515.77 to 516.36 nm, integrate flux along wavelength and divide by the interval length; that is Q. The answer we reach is 9.4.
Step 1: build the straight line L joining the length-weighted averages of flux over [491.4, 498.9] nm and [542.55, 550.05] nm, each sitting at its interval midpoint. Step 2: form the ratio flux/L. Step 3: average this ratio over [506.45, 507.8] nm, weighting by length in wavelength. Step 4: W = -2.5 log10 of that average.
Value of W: 0.06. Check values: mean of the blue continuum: 9.38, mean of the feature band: 9.04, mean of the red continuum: 9.98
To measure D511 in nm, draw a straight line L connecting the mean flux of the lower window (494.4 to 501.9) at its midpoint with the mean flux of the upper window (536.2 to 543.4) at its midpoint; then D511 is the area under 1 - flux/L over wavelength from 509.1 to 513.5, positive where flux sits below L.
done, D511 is 0.23 nm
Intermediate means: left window 9.3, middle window 9.02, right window 9.96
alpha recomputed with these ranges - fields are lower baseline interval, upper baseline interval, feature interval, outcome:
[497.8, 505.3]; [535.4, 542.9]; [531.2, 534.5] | 0.02 mag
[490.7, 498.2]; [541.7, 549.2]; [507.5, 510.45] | 0.08 mag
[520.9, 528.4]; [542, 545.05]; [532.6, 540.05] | -0.01 mag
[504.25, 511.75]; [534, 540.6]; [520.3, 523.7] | 0.05 mag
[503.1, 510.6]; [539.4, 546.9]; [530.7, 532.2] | -0.08 mag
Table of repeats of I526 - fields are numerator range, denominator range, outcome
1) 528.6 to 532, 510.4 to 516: 1.14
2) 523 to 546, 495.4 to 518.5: 1.11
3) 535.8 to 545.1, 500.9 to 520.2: 1.14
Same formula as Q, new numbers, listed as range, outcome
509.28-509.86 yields 8.88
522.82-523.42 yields 9.59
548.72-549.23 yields 10.3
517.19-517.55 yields 6.87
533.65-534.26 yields 9.97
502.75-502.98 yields 9.11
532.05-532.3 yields 10.2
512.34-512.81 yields 8.24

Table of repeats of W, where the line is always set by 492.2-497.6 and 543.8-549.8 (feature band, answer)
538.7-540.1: 0.01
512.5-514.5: 0.11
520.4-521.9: 0.08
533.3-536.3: -0.03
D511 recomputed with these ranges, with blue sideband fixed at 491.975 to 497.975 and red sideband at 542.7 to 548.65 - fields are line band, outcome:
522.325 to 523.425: 0.060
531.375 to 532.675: -0.008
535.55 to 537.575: -0.083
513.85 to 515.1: 0.135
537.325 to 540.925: 0.006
